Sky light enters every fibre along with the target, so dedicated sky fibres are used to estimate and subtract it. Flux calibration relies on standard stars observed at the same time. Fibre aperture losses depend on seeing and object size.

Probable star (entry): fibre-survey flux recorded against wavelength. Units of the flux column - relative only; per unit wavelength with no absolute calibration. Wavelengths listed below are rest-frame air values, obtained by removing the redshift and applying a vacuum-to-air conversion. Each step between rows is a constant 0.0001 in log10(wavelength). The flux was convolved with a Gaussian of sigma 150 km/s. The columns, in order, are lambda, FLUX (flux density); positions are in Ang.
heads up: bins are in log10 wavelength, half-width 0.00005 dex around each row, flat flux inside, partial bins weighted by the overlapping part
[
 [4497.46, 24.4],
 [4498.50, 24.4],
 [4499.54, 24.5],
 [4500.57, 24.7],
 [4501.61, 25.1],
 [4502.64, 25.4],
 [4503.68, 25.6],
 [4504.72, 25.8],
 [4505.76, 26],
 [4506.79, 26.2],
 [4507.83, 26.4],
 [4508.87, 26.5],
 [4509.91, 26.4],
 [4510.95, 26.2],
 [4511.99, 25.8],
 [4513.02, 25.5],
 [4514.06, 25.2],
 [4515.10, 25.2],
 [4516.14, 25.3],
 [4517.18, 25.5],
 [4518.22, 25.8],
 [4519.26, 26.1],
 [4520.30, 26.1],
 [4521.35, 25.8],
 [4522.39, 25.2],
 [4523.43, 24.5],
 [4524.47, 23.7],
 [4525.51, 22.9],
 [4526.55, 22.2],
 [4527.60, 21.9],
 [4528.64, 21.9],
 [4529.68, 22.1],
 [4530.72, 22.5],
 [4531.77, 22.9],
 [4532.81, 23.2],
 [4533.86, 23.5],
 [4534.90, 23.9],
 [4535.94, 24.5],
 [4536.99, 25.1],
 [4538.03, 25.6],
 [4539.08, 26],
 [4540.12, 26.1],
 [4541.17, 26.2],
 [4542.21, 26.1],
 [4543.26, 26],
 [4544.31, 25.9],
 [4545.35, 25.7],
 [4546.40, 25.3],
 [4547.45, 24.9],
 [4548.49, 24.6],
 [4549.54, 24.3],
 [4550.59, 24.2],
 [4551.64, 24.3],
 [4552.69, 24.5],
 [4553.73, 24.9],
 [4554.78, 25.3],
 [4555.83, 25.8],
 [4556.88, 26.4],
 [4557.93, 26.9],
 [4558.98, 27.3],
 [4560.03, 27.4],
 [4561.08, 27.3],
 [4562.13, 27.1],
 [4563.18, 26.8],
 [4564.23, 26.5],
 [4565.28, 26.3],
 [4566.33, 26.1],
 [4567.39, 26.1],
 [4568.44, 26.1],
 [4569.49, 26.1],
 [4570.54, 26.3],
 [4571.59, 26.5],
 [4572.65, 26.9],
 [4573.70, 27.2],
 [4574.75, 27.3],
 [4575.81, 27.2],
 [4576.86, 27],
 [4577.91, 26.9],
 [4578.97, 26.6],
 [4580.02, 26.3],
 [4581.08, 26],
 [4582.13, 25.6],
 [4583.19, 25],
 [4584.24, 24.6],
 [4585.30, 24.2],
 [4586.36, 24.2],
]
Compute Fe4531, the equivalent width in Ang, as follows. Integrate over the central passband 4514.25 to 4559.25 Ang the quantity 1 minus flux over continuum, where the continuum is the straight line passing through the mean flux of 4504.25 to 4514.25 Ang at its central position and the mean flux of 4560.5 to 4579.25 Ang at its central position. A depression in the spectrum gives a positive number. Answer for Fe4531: 2.65 Ang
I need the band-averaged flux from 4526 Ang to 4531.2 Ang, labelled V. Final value 22.1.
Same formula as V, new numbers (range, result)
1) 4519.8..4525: 25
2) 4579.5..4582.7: 25.9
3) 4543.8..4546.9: 25.7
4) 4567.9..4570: 26.1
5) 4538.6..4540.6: 26.1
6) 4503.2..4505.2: 25.7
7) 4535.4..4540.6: 25.5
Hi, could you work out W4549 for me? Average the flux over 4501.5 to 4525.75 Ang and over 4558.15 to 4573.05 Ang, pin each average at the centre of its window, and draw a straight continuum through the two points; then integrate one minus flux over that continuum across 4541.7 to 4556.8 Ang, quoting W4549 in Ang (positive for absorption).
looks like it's 0.64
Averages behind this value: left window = 25.5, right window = 26.6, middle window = 25.2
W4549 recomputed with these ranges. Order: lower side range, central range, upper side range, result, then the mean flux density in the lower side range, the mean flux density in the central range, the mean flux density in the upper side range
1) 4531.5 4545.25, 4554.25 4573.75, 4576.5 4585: -0.7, 25.1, 26.5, 25.9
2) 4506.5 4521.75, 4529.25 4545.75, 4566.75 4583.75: 0.9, 25.8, 24.7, 26.4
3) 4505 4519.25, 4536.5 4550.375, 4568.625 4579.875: 0.4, 25.9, 25.5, 26.8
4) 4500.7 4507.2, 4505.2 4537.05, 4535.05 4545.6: 1.2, 25.6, 24.6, 25.7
